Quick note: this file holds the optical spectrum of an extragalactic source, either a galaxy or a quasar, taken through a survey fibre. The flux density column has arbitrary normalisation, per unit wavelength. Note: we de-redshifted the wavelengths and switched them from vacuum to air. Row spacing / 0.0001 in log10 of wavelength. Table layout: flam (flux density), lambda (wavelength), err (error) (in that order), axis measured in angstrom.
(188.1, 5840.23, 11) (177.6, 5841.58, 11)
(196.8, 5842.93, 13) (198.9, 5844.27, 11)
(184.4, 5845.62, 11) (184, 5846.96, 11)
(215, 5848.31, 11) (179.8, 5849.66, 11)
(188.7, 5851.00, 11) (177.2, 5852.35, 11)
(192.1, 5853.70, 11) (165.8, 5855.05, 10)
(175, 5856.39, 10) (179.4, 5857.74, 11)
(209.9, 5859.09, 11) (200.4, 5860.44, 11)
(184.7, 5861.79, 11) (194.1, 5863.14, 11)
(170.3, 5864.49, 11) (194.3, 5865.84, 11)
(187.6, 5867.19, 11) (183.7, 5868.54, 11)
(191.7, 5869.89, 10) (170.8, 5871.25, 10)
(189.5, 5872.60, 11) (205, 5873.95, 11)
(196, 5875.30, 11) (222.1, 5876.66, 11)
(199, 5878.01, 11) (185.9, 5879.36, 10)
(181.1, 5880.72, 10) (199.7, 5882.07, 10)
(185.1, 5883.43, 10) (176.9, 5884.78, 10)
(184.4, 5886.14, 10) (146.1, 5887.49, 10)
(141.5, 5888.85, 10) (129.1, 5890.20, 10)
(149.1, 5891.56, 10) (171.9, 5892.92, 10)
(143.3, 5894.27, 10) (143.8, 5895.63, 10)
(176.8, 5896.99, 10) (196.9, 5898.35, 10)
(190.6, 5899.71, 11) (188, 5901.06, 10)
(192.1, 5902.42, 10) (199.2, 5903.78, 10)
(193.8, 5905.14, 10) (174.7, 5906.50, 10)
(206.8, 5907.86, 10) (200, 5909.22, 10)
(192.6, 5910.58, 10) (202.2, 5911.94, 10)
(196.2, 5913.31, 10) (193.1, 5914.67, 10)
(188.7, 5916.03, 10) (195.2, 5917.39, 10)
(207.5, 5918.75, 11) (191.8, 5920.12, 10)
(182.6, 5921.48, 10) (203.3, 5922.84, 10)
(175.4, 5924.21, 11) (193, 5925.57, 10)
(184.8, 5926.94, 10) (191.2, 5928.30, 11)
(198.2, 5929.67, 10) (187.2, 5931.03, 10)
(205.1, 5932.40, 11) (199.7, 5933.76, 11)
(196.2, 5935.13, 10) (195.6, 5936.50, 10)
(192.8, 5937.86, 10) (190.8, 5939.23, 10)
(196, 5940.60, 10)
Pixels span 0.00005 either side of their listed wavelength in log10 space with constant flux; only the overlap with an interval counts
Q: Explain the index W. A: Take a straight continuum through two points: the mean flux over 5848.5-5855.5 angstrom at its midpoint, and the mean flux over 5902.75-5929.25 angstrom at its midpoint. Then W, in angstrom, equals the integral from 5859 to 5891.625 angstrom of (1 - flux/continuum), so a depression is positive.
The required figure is 0.6 angstrom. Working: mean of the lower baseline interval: 183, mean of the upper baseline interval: 193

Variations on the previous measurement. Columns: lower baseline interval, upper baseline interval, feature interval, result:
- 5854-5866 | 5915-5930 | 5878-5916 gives 1.9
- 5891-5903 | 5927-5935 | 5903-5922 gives -1.2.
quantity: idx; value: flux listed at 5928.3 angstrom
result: 191.2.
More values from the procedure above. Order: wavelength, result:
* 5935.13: 196.2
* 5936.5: 195.6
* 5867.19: 187.6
